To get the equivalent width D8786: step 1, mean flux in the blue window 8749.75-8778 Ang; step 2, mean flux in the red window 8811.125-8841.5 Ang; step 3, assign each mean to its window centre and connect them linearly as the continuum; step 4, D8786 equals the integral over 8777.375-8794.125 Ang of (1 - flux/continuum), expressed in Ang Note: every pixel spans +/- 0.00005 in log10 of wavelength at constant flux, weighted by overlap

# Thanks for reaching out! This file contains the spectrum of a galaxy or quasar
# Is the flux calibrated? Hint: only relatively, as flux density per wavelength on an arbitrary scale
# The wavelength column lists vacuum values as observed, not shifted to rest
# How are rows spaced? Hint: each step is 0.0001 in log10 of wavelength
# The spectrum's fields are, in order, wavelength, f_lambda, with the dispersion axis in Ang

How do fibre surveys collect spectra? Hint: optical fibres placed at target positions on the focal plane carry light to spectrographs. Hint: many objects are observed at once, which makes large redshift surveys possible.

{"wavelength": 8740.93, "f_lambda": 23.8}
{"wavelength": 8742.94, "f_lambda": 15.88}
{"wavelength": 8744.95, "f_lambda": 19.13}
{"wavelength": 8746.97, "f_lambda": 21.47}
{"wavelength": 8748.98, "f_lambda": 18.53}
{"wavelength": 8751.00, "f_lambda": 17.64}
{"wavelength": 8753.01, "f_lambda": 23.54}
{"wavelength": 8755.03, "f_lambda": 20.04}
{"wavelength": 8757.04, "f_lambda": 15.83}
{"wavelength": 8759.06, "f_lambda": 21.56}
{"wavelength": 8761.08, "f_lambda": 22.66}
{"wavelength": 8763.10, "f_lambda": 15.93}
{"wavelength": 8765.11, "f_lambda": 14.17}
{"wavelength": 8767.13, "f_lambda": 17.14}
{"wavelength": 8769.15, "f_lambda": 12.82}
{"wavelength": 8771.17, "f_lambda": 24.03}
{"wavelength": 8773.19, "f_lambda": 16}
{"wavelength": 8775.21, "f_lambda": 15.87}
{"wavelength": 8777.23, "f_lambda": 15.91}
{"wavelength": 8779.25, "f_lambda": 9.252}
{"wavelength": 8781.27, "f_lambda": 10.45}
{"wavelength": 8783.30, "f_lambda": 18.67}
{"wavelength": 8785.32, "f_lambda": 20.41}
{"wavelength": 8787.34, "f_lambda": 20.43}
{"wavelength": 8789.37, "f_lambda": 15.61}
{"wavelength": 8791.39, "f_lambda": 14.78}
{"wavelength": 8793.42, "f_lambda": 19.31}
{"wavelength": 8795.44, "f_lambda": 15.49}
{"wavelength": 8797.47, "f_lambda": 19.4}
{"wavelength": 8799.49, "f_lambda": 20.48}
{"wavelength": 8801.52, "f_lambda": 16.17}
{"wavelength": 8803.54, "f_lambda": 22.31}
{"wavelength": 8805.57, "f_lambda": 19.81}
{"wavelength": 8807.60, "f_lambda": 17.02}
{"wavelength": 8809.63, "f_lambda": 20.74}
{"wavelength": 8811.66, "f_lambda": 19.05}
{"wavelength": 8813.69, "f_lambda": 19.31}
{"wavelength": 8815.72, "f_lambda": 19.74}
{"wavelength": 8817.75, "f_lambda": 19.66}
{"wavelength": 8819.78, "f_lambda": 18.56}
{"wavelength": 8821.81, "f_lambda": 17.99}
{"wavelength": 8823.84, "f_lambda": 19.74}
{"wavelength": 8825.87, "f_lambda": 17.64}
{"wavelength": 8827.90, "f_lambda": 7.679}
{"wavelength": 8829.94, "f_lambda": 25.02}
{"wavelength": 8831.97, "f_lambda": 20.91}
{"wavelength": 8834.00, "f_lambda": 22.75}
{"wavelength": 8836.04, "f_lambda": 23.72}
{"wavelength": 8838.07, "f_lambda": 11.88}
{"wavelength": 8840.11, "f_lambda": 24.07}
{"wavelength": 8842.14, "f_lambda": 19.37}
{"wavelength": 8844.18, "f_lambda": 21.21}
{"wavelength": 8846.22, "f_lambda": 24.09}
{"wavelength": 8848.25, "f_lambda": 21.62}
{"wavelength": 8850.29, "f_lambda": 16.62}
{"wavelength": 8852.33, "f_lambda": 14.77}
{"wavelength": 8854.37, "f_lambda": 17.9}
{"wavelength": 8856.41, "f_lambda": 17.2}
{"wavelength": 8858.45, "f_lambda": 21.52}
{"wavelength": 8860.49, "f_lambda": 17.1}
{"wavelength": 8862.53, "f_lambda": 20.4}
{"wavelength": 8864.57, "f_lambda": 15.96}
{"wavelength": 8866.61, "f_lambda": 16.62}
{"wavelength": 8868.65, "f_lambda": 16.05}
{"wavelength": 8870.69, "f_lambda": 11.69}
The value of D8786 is 2.2 Ang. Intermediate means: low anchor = 18.1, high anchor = 19.2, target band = 16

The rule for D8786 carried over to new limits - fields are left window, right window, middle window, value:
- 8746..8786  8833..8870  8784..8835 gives -1.43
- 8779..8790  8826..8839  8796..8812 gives -1.91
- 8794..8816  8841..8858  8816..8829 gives 1.37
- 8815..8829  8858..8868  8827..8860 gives -3.20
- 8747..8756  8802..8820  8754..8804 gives 6.29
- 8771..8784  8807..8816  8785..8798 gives -0.74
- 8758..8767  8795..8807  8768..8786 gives 2.69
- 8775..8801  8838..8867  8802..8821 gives -2.17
